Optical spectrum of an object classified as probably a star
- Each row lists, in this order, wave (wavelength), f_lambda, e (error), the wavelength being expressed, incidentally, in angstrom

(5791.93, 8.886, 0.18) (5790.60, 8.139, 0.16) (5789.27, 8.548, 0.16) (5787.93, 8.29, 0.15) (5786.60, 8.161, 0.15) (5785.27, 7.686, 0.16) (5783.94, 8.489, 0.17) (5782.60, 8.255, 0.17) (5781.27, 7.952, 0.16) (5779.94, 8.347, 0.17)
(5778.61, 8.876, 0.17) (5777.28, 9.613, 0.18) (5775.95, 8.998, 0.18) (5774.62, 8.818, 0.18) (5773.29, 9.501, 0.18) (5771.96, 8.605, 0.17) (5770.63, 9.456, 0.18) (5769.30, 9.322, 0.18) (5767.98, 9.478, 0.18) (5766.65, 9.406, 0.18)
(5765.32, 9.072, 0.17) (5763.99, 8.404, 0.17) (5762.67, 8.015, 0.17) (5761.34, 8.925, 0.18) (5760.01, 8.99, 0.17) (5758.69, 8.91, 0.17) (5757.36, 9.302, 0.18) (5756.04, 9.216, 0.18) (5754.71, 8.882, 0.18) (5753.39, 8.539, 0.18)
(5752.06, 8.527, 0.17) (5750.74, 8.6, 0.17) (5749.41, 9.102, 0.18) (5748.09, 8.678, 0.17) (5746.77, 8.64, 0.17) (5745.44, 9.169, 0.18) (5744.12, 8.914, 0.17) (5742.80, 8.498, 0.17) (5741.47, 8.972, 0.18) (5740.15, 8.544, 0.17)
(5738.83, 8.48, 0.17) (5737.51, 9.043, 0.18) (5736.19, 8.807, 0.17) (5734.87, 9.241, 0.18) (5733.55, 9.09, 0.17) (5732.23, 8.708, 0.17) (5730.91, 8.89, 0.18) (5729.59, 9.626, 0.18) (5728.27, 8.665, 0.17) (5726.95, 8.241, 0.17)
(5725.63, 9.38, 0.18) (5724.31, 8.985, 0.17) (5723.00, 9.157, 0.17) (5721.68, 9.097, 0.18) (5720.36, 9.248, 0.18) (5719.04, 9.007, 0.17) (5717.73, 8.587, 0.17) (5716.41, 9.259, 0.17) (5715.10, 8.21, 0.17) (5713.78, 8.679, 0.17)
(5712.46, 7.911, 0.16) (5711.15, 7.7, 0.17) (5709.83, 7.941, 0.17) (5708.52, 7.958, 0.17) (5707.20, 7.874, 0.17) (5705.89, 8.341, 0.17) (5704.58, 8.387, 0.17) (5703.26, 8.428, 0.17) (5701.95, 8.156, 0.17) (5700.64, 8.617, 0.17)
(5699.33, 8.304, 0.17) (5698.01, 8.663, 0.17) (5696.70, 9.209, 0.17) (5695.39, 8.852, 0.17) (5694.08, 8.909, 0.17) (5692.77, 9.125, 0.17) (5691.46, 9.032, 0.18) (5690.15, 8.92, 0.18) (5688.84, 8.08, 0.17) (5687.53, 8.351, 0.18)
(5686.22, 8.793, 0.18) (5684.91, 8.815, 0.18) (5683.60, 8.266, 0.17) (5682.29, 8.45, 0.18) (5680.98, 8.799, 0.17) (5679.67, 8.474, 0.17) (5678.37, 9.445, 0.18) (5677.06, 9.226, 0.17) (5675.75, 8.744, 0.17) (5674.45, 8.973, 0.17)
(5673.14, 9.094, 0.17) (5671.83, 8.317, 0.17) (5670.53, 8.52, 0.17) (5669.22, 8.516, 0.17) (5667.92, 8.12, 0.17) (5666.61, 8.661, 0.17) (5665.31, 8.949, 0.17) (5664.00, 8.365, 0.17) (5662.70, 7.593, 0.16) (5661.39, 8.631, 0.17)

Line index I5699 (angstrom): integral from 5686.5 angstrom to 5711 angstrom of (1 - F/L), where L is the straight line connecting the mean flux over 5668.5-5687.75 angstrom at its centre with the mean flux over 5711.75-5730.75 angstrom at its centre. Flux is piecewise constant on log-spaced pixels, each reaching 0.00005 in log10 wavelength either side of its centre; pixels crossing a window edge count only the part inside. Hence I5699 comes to 0.8 angstrom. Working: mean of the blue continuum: 8.72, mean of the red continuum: 8.86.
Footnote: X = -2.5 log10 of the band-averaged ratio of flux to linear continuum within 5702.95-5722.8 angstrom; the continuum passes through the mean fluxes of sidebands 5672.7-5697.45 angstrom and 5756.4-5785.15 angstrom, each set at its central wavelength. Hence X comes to 0.05 mag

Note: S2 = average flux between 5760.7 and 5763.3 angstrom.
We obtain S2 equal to 8.46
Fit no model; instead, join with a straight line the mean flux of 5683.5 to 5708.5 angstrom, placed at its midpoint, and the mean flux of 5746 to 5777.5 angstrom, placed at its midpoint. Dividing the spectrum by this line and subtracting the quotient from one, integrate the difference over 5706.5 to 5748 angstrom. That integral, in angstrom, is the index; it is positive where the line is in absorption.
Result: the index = 0.14 angstrom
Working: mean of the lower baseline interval 8.58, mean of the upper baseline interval 8.95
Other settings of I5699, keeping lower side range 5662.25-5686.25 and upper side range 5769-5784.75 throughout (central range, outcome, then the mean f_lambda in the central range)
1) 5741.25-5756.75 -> -0.1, 8.81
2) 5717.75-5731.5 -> -0.4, 9.01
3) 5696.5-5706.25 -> 0.2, 8.49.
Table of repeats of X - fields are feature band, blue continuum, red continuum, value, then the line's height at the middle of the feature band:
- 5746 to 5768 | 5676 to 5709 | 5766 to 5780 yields 0.03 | 9.06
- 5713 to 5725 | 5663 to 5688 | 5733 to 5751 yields -0.02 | 8.78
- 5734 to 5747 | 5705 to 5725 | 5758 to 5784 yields -0.02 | 8.69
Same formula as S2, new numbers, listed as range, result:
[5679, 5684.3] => 8.51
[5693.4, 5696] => 8.89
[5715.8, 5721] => 9.02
